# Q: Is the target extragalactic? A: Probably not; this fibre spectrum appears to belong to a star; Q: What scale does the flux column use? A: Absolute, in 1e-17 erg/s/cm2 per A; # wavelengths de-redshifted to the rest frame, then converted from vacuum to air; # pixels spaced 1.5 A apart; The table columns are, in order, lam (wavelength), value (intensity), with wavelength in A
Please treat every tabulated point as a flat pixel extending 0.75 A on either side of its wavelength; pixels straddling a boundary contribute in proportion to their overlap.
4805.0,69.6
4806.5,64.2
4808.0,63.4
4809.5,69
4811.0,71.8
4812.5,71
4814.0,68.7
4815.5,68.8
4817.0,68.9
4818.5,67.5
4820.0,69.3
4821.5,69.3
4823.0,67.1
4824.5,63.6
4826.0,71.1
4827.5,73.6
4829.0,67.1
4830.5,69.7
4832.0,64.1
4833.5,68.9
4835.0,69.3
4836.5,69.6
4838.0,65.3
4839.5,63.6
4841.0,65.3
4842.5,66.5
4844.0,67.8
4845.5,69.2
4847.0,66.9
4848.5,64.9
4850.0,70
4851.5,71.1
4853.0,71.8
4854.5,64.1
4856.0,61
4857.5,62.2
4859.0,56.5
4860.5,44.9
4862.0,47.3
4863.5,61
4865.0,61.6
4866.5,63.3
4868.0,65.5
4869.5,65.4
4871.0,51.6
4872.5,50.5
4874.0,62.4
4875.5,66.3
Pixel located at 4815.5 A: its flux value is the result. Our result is 68.8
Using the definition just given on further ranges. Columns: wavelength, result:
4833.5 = 68.9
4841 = 65.3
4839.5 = 63.6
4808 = 63.4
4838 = 65.3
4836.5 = 69.6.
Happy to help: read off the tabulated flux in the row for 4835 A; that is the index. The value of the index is 69.3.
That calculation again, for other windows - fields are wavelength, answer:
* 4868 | 65.5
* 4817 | 68.9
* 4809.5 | 69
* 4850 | 70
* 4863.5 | 61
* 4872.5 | 50.5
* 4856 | 61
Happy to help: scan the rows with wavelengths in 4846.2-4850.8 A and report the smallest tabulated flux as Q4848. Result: 64.9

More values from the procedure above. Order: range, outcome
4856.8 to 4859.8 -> 56.5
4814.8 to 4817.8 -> 68.8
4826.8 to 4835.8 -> 64.1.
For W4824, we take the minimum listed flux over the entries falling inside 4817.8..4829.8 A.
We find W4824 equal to 63.6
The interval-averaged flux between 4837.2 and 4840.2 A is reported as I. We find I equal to 64.6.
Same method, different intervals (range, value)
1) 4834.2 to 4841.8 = 66.6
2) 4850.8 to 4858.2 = 66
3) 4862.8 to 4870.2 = 63.4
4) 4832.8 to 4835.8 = 69.1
